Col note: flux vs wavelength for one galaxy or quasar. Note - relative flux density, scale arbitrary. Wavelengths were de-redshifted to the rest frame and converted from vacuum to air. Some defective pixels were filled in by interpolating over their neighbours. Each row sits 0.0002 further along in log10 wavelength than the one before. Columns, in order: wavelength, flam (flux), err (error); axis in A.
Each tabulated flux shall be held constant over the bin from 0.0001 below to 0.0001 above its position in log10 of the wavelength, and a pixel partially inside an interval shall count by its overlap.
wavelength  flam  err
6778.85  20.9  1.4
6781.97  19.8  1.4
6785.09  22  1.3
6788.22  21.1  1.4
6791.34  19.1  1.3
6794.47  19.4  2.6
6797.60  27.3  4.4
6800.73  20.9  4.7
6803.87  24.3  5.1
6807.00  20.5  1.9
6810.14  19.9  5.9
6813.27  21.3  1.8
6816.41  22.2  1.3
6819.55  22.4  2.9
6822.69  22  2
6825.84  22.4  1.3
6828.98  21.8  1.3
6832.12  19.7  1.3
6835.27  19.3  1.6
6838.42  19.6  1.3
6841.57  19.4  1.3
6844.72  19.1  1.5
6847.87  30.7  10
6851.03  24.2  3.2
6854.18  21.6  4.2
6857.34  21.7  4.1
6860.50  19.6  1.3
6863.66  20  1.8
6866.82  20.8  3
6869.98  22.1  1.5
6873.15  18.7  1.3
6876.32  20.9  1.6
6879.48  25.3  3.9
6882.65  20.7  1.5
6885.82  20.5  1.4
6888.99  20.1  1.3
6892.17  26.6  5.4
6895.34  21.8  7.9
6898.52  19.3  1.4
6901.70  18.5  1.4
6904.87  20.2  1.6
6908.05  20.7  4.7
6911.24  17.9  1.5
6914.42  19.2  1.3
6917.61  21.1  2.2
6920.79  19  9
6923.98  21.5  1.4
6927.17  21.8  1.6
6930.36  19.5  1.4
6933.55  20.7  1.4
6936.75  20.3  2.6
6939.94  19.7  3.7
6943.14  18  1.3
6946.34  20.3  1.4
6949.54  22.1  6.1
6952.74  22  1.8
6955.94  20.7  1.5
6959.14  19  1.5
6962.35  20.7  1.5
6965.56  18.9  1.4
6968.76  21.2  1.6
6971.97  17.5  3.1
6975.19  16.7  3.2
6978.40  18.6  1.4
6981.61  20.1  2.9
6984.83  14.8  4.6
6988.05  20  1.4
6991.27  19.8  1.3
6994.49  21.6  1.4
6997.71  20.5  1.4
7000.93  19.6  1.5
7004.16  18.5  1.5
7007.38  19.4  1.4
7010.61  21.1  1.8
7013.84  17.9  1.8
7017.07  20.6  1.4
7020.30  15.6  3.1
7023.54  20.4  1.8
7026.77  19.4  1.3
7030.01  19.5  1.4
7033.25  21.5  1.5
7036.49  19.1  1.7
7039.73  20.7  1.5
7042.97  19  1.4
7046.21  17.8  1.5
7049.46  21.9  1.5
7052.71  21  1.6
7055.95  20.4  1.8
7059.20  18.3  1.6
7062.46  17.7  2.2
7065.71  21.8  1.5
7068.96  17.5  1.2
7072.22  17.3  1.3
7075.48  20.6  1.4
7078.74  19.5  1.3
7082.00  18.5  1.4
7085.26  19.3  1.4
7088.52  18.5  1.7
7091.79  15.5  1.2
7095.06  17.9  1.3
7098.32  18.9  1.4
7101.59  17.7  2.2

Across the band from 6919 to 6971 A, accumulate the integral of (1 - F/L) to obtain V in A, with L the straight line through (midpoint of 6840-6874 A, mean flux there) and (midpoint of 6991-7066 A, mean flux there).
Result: 0.9 A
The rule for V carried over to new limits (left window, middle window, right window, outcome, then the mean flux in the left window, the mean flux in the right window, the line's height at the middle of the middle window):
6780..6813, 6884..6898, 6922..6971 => -0.83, 21.4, 20.4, 20.8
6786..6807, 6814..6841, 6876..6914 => 0.63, 21.9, 21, 21.6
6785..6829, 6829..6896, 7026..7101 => -1.10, 21.8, 19.2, 21.2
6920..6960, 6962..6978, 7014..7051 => 1.02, 20.4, 19.5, 20.1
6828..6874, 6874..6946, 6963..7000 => -1.01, 21.3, 19.1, 20.3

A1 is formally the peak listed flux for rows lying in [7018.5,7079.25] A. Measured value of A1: 21.9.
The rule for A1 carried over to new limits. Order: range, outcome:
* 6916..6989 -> 22.1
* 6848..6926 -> 26.6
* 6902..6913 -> 20.7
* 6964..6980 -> 21.2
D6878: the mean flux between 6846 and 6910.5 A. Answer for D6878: 21.6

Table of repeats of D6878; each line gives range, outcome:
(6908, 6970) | 20.2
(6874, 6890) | 21.4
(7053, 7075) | 19.1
